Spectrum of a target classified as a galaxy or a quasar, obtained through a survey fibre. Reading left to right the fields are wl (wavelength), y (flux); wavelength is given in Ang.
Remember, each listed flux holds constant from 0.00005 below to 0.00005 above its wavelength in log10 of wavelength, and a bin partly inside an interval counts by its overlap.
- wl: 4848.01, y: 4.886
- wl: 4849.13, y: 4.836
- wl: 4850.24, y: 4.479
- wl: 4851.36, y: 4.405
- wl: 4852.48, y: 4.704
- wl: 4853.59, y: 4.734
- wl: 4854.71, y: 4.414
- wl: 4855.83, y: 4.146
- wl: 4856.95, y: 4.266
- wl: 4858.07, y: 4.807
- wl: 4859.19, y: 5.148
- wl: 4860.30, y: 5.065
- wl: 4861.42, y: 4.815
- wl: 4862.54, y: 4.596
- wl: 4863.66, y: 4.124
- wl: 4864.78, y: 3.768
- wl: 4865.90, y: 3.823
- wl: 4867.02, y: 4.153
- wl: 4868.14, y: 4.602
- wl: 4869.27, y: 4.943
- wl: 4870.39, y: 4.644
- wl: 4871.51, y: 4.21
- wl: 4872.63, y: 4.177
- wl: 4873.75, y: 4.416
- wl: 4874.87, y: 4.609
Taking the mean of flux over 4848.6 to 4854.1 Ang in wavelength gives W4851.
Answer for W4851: 4.64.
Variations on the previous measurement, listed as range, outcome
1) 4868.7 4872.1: 4.59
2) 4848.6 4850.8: 4.67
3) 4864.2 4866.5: 3.81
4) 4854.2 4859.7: 4.55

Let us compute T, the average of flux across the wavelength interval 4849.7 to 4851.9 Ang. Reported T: 4.44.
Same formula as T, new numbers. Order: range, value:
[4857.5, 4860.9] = 5.01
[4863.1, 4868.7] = 4.1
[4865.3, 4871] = 4.42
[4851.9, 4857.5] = 4.45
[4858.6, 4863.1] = 4.91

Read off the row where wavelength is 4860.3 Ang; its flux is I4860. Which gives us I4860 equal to 5.065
